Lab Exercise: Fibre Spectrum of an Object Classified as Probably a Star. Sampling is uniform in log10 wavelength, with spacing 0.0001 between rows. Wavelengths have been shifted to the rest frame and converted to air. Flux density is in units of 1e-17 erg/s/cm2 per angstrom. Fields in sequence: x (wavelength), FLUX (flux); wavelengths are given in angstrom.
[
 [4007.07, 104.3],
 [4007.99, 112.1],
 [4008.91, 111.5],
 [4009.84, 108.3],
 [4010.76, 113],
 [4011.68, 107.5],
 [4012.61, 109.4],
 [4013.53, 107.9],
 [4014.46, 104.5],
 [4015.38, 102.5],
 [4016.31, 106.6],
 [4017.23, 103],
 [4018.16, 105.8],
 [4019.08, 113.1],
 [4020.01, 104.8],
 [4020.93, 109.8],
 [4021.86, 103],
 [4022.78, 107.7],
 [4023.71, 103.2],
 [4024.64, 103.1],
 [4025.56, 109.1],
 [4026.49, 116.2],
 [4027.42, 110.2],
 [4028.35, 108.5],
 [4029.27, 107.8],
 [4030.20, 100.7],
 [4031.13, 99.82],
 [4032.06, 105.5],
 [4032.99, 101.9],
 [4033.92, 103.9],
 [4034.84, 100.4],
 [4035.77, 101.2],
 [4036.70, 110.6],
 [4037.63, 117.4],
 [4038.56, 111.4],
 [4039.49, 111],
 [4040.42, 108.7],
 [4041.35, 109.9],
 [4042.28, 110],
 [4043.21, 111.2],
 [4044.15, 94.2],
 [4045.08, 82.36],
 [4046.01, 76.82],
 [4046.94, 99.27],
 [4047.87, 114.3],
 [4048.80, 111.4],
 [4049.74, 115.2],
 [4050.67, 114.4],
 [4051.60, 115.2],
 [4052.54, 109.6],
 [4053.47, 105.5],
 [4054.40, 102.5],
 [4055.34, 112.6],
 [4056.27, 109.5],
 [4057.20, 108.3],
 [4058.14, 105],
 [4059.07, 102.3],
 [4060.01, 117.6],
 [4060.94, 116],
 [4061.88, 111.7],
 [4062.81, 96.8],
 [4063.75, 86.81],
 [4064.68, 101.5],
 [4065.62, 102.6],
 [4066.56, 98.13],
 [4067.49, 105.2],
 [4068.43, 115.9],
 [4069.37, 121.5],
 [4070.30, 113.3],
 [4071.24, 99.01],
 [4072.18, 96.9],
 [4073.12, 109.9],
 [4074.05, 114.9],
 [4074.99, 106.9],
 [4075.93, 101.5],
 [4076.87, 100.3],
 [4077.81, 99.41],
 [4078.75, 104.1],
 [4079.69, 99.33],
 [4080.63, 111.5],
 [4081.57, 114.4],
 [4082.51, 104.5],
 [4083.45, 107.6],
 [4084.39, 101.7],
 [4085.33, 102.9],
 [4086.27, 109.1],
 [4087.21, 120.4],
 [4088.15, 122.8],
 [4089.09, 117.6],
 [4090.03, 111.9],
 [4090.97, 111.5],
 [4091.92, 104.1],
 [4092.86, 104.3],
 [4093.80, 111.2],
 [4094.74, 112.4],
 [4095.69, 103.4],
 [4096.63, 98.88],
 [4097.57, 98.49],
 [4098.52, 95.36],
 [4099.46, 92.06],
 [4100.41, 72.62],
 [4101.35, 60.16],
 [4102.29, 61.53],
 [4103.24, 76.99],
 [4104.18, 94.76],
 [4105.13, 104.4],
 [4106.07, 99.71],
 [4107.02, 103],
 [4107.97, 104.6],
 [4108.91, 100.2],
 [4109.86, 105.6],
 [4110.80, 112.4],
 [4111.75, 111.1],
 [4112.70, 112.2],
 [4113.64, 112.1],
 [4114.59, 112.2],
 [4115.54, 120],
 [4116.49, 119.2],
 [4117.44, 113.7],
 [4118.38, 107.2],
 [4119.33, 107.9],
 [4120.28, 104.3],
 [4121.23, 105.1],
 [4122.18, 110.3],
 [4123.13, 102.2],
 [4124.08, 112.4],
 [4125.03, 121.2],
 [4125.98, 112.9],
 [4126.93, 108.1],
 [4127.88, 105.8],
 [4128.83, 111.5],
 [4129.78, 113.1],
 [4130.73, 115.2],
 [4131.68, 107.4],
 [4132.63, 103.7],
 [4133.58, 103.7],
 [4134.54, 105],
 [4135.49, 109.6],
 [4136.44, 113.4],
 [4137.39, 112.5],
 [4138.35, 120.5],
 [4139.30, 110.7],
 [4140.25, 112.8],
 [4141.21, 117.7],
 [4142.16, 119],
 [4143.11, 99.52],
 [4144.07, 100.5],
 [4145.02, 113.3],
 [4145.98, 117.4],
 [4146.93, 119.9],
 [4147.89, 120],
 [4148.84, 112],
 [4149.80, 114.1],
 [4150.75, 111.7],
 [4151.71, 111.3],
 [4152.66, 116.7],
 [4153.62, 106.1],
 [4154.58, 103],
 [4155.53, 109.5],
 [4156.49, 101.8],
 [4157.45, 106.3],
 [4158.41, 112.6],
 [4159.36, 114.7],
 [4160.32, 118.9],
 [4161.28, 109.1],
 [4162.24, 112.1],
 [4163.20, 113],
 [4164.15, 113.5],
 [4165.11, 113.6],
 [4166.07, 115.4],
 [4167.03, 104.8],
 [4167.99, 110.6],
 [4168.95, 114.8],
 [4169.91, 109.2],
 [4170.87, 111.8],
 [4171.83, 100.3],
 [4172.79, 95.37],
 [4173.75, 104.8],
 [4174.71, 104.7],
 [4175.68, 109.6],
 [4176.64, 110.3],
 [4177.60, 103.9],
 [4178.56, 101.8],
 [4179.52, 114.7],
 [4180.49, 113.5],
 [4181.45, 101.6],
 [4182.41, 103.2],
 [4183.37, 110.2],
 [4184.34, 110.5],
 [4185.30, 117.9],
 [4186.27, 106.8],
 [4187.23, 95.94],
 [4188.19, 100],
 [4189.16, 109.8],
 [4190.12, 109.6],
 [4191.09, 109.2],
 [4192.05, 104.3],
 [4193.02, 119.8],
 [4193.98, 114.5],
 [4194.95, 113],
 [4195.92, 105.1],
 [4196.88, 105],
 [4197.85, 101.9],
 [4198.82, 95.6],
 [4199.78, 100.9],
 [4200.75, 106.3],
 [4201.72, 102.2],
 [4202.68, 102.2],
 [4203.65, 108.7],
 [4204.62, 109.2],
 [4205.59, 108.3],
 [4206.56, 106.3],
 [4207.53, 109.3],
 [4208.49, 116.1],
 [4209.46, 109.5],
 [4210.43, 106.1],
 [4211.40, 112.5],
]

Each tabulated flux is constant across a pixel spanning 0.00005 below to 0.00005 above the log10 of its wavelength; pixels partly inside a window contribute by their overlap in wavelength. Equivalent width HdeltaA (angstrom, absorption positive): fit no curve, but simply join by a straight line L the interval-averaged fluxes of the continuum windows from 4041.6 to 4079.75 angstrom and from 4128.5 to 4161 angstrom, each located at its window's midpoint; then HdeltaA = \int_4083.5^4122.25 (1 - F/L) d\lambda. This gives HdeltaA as 1.7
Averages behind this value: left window 105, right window 111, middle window 104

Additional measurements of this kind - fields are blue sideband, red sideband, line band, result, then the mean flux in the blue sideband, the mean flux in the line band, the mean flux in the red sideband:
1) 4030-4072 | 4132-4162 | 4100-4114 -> 1.7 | 106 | 95.5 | 111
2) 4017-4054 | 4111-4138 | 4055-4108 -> 2.5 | 106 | 103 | 110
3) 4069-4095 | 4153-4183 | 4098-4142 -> 1.3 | 108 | 105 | 109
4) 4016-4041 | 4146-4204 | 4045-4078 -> 0.4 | 107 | 106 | 109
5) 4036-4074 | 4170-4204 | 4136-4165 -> -1.5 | 107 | 112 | 106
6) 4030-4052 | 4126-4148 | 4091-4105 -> 2.1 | 105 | 92.8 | 111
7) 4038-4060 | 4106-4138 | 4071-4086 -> 0.4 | 106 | 105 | 110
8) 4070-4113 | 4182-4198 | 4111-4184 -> -3.2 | 103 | 110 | 108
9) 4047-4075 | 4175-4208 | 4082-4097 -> -0.2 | 108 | 109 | 107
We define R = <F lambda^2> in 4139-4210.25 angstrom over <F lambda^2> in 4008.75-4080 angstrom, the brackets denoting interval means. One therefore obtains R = 1.09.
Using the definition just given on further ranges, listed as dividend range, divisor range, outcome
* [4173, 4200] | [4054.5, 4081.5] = 1.07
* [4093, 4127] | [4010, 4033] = 1.01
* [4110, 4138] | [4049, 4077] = 1.06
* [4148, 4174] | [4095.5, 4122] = 1.12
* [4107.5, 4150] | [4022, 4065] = 1.09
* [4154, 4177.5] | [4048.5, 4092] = 1.06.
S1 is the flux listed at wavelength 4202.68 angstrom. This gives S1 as 102.2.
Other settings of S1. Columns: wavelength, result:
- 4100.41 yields 72.62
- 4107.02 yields 103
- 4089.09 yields 117.6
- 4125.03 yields 121.2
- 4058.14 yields 105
